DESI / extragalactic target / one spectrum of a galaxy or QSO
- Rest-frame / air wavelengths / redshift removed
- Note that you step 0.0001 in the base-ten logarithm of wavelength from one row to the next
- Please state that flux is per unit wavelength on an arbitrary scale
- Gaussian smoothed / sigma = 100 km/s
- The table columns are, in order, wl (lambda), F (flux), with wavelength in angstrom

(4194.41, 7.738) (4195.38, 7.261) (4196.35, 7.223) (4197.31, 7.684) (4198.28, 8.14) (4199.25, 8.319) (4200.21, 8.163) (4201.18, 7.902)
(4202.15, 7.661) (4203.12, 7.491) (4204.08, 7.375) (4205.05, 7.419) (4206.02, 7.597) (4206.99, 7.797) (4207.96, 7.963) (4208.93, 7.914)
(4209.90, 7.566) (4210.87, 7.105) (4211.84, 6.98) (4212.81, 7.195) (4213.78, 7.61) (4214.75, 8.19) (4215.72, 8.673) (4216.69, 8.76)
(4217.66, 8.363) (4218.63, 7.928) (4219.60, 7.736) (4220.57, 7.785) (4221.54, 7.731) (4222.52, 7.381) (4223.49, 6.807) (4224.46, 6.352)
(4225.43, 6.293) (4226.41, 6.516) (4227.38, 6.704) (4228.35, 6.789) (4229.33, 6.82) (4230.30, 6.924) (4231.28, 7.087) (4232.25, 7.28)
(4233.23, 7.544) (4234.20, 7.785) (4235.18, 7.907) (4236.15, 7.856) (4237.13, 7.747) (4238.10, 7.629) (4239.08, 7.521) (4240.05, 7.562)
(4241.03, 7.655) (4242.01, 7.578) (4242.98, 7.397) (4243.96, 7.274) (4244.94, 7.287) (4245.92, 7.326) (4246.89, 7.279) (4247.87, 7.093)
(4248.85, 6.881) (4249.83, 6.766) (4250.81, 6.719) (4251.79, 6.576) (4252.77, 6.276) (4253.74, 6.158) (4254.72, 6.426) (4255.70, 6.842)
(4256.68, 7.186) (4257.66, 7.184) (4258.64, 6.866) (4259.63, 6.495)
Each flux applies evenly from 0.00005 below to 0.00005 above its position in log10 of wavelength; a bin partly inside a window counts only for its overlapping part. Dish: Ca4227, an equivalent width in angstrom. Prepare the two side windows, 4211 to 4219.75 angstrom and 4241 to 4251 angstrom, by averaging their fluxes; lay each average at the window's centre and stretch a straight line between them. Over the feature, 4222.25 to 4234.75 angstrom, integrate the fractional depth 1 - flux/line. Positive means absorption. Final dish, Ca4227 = 1.1 angstrom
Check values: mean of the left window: 7.92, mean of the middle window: 6.94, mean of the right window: 7.2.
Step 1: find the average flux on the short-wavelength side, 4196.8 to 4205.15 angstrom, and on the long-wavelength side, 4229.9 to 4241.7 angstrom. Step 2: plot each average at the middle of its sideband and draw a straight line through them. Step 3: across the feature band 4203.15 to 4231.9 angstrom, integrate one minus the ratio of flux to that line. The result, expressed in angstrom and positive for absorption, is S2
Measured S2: 1.0 angstrom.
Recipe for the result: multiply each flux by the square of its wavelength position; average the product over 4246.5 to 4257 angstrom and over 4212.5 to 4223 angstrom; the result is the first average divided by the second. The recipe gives 0.86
